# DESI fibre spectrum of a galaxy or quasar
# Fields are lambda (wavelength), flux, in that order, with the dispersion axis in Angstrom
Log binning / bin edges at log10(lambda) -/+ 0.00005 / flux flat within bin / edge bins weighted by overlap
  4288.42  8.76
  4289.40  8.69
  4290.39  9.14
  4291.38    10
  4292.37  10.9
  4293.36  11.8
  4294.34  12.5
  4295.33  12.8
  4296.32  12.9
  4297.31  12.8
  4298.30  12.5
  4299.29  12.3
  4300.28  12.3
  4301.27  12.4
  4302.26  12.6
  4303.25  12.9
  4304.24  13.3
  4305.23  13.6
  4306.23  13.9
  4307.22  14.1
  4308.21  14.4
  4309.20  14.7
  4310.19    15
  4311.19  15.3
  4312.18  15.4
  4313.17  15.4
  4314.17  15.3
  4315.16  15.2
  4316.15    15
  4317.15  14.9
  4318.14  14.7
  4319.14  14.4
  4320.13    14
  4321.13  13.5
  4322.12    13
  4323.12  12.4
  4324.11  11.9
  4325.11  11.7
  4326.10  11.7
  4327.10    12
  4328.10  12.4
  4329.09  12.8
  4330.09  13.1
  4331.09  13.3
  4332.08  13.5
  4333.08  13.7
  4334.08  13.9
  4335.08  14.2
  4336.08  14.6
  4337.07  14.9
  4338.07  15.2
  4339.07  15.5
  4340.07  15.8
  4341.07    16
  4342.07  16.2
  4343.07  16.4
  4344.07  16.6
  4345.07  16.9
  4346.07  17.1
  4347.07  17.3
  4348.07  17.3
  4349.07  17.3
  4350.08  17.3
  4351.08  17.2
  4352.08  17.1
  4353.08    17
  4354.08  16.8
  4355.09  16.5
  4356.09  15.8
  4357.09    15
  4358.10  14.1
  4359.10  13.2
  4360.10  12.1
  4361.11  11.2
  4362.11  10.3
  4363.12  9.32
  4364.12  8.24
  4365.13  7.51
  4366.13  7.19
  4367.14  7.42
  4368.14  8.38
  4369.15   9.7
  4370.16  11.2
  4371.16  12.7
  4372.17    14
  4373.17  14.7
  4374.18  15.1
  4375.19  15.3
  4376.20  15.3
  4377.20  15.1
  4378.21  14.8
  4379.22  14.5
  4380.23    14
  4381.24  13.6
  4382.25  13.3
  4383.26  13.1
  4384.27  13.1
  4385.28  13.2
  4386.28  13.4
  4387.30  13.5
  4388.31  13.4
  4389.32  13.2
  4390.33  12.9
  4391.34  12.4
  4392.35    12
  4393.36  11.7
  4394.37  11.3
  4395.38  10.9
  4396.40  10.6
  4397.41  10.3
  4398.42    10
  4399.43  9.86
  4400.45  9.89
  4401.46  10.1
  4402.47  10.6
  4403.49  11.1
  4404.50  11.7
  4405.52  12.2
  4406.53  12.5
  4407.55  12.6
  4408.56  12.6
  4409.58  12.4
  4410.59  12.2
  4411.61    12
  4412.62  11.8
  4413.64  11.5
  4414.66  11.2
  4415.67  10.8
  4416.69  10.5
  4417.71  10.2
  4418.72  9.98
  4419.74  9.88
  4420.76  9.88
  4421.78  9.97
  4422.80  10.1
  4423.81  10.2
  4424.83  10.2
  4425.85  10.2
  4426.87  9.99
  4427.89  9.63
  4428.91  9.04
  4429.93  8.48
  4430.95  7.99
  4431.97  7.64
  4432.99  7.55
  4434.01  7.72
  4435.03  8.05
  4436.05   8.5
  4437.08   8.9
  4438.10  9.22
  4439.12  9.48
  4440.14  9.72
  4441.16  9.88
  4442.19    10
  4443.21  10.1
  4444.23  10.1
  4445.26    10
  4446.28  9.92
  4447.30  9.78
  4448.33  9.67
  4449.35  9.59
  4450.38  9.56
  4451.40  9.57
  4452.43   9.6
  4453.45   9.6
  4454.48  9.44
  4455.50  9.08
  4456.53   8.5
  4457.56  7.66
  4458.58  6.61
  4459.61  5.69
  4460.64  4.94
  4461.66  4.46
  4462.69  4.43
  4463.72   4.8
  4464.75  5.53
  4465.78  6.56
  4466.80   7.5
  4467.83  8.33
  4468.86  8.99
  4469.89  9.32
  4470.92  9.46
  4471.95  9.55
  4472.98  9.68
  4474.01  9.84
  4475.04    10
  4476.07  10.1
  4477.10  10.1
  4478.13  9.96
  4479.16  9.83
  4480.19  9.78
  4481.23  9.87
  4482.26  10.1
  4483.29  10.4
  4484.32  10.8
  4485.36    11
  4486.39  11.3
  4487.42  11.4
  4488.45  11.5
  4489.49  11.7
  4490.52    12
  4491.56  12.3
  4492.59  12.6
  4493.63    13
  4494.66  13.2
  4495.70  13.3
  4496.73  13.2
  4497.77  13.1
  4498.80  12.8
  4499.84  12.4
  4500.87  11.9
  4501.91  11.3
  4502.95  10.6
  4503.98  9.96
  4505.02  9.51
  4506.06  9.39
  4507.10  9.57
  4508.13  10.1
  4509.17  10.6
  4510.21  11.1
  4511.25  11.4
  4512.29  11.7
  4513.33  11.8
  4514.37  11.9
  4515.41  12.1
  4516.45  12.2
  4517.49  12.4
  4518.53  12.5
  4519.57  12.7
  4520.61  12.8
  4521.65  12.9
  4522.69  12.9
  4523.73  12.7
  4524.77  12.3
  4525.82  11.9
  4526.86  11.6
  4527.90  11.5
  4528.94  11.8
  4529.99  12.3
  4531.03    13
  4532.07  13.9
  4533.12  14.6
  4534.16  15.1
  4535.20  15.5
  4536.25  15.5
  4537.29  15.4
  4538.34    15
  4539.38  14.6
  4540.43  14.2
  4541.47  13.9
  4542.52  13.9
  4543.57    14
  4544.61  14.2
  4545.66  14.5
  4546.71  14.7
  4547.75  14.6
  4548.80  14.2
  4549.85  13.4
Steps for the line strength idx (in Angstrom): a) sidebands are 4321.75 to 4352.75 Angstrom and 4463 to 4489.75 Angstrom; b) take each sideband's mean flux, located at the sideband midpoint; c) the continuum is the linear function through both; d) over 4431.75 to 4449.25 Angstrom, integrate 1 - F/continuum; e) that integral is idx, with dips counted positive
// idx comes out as 2.58 Angstrom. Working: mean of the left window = 14.8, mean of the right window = 9.46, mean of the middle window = 9.23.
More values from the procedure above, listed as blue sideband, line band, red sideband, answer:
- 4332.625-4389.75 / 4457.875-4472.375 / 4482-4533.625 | 6.5 Angstrom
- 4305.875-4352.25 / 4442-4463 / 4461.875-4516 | 5.4 Angstrom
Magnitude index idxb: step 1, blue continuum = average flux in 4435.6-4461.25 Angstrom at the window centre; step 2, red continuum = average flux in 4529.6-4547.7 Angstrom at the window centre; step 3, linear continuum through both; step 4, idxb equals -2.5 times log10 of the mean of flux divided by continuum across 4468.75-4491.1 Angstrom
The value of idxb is 0.057 mag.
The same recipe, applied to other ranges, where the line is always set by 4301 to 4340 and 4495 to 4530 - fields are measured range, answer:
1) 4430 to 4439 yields 0.46 mag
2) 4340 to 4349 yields -0.22 mag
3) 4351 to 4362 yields -0.10 mag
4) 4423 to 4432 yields 0.33 mag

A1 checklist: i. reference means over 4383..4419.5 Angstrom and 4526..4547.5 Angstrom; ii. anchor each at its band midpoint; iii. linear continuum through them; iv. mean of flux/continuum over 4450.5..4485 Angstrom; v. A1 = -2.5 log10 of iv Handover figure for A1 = 0.44 mag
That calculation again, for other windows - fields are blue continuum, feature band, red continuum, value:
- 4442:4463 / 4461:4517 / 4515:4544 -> 0.05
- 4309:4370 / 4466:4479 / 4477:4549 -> 0.33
